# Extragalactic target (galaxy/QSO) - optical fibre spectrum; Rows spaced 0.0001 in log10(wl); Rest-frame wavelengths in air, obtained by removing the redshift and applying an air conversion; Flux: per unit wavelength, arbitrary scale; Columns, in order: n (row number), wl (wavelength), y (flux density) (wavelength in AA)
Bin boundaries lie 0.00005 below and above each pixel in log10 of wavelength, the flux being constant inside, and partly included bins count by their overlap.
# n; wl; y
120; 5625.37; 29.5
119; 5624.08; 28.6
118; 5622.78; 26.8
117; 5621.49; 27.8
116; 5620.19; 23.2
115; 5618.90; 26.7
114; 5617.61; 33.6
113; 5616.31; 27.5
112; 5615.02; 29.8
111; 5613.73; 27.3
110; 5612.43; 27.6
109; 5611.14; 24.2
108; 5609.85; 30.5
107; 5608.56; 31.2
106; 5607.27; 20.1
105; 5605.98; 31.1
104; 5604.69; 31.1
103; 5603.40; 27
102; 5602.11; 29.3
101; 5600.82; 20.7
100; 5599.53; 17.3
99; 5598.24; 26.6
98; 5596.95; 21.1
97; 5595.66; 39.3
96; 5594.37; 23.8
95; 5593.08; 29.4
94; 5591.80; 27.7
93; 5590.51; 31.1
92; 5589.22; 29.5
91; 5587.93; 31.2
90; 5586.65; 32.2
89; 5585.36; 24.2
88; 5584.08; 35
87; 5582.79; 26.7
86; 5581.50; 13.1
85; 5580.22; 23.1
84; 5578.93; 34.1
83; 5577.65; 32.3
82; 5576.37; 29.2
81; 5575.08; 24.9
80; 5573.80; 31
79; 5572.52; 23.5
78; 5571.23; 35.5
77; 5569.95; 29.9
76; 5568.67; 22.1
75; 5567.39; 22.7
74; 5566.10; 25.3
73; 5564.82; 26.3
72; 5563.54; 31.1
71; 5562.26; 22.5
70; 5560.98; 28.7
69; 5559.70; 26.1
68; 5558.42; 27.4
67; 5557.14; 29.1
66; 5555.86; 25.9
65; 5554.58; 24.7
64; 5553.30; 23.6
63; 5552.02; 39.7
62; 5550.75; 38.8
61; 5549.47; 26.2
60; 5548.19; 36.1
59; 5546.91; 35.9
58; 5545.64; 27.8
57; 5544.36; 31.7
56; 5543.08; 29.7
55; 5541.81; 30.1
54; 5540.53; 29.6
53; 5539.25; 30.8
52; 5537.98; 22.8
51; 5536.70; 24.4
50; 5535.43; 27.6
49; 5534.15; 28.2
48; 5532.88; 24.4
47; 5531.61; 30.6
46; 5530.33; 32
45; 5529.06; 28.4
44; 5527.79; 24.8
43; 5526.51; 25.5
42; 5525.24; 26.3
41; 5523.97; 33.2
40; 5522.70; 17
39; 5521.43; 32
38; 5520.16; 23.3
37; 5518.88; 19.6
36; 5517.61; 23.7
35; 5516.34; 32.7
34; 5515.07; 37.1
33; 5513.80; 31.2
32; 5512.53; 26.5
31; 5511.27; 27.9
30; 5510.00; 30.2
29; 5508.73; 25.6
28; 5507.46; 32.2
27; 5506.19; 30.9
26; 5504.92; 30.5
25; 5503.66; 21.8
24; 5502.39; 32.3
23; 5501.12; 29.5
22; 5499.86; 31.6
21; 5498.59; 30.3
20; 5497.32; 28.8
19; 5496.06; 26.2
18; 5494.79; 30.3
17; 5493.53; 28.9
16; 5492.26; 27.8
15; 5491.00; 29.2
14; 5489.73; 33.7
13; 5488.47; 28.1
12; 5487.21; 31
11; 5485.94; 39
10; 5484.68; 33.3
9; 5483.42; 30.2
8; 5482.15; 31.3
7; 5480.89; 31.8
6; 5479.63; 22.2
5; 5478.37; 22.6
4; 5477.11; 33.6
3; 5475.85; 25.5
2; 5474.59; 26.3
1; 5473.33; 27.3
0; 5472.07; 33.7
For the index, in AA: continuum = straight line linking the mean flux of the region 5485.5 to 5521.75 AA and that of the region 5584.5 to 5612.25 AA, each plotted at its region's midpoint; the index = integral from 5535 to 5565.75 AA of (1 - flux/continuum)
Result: -0.6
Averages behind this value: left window 29.3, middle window 29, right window 27.6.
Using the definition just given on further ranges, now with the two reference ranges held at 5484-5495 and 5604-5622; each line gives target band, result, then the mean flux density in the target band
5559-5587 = 1.8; 27.2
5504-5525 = 1.7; 28.2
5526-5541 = 1.3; 27.4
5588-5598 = -0.1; 28.9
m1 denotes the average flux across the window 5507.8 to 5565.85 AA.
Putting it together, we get 28.4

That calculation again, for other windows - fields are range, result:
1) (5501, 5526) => 28.1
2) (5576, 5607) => 27.6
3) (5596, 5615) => 26.4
